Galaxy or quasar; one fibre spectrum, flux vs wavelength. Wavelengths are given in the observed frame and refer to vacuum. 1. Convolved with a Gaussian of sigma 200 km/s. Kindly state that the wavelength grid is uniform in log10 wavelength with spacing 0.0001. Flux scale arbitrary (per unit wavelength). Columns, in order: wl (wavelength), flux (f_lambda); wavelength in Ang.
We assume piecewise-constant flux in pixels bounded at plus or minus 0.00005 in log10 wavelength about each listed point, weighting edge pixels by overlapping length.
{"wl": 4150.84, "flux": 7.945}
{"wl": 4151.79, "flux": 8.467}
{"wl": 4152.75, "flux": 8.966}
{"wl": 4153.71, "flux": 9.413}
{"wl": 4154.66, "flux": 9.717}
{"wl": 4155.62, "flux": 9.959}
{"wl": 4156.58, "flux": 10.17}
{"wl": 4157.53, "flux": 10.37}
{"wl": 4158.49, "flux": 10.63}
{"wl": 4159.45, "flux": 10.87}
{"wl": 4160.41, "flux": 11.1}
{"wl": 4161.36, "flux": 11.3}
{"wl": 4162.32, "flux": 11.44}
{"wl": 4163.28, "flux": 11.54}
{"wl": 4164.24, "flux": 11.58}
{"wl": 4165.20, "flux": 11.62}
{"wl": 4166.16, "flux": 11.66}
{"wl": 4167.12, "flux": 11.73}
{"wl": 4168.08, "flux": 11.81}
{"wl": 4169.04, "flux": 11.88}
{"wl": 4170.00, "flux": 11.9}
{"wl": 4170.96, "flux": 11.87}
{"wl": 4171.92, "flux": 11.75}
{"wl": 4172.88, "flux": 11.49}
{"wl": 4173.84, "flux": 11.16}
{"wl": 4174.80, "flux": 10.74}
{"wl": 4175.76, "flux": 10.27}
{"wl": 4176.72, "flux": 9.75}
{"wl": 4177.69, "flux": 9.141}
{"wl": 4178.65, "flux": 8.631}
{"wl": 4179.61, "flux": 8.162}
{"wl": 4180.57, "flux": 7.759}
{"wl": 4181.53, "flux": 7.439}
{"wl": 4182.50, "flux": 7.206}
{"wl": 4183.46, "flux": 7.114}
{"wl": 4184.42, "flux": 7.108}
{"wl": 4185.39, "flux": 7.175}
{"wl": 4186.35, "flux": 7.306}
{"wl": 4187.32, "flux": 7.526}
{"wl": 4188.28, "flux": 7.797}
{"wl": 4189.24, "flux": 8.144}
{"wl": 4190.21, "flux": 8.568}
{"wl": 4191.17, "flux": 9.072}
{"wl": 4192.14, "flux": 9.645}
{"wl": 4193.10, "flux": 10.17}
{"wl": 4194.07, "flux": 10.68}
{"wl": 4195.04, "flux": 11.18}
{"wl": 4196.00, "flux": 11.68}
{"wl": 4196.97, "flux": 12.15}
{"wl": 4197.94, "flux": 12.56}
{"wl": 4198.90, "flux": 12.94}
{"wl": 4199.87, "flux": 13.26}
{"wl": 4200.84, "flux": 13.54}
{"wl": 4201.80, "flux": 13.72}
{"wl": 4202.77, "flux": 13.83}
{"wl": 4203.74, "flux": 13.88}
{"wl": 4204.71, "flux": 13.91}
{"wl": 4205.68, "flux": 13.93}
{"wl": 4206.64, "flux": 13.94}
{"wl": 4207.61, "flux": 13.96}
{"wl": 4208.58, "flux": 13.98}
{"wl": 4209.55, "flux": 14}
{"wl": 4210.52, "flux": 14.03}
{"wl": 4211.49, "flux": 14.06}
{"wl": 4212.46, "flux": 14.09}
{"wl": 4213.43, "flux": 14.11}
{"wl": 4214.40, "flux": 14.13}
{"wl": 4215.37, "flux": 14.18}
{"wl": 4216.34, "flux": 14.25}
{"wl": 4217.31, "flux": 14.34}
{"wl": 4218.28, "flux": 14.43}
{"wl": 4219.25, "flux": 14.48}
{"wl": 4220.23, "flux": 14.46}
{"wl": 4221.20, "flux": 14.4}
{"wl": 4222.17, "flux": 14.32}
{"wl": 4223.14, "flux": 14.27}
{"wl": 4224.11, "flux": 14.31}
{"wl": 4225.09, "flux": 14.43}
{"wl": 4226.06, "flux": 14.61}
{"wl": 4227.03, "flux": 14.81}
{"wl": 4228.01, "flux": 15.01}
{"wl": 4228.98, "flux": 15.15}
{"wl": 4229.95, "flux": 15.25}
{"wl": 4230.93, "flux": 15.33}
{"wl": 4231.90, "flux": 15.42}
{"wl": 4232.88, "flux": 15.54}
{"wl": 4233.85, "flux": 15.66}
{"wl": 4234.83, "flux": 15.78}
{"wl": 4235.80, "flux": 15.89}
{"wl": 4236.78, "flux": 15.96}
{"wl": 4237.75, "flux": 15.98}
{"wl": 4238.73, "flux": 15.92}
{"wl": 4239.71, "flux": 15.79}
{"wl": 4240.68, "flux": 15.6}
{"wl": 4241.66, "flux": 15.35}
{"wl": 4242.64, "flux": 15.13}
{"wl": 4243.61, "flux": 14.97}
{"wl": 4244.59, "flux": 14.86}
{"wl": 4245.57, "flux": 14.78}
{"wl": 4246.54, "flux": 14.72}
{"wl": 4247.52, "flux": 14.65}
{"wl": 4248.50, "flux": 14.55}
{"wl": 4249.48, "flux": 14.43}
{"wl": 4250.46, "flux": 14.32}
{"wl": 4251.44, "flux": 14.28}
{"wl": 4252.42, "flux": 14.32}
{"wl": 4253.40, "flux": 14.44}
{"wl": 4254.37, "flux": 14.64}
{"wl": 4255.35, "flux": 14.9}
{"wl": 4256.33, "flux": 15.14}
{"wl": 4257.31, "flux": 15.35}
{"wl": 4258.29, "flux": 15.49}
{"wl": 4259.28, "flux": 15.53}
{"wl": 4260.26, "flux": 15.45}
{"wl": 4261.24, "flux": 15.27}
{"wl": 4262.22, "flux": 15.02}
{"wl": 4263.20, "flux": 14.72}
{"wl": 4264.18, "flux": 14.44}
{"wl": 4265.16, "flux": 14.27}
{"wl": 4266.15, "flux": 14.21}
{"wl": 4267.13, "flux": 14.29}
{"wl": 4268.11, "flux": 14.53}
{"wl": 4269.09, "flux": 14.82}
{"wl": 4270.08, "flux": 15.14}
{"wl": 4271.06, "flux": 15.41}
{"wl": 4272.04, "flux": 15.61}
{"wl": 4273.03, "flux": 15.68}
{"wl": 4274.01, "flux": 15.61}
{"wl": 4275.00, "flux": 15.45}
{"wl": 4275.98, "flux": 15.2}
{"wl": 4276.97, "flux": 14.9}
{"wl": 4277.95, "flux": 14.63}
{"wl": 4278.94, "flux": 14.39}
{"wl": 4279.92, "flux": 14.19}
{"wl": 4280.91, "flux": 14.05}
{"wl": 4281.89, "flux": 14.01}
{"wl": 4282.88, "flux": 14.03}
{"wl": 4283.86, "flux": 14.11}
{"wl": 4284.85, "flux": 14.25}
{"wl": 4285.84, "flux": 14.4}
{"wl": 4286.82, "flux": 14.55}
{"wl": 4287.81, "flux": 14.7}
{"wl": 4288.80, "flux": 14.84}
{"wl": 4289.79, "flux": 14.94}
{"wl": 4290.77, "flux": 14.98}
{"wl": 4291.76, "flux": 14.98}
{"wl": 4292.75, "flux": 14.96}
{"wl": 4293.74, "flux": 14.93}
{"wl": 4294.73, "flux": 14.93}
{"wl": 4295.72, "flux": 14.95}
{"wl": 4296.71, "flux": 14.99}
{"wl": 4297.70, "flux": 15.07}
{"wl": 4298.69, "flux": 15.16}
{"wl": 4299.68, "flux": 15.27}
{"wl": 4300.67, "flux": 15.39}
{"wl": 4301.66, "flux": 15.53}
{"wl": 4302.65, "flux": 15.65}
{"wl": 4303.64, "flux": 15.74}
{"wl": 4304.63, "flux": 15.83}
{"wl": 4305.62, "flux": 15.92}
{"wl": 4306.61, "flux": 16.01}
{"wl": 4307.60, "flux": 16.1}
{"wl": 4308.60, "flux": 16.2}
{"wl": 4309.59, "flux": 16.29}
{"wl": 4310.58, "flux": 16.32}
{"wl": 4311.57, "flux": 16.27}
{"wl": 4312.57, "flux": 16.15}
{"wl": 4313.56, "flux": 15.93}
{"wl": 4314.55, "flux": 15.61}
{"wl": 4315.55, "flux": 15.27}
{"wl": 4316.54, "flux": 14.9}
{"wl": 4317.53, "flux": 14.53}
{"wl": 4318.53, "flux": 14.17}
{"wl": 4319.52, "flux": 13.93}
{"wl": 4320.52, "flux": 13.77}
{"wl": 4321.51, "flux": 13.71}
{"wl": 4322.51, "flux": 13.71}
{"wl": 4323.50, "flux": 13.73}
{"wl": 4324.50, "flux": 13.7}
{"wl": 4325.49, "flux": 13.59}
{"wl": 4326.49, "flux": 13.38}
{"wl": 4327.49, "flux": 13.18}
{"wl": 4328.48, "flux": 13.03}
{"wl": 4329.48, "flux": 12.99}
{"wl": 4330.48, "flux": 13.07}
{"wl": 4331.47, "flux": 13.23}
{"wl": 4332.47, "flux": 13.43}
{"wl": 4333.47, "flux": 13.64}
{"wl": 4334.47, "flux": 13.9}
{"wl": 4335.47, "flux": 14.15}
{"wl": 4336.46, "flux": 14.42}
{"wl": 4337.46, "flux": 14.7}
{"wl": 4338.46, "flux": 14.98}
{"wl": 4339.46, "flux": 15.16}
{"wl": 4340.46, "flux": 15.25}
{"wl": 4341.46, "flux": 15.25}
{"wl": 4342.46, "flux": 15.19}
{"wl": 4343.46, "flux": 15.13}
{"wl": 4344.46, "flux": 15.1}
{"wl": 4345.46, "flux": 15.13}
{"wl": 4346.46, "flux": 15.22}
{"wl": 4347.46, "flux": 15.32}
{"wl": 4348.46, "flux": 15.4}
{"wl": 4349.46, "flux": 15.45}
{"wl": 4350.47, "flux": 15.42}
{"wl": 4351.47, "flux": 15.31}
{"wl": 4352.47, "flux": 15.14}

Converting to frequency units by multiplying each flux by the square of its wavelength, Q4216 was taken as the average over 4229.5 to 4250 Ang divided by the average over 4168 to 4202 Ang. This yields 1.57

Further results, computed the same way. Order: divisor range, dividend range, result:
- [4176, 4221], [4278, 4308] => 1.36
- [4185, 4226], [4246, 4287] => 1.21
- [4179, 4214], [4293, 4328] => 1.43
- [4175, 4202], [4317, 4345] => 1.57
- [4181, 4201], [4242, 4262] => 1.60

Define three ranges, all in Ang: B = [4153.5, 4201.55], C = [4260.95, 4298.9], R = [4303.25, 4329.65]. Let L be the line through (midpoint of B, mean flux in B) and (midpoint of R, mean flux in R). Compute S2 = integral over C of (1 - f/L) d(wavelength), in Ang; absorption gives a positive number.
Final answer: -3.2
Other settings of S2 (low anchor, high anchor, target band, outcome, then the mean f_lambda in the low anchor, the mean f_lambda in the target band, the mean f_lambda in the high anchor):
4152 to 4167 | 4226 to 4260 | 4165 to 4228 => 4.4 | 10.7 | 11.8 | 15.1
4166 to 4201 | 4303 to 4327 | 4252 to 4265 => -2.1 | 10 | 15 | 15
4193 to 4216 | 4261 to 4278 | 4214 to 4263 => -2.7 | 13.3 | 14.9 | 15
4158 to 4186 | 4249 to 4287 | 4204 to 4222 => -3.0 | 10.2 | 14.1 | 14.8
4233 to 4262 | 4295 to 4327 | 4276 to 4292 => 0.6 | 15.1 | 14.5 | 15.1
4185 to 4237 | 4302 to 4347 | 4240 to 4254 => -1.1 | 13.2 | 14.8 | 14.7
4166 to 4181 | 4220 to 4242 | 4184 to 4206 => 2.8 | 10.6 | 10.8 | 15.2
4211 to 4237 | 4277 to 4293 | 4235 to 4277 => -1.2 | 14.8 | 15.1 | 14.5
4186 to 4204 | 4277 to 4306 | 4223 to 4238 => -3.4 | 10.9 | 15.2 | 14.9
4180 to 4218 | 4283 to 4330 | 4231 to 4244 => -3.0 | 11.5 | 15.6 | 14.9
